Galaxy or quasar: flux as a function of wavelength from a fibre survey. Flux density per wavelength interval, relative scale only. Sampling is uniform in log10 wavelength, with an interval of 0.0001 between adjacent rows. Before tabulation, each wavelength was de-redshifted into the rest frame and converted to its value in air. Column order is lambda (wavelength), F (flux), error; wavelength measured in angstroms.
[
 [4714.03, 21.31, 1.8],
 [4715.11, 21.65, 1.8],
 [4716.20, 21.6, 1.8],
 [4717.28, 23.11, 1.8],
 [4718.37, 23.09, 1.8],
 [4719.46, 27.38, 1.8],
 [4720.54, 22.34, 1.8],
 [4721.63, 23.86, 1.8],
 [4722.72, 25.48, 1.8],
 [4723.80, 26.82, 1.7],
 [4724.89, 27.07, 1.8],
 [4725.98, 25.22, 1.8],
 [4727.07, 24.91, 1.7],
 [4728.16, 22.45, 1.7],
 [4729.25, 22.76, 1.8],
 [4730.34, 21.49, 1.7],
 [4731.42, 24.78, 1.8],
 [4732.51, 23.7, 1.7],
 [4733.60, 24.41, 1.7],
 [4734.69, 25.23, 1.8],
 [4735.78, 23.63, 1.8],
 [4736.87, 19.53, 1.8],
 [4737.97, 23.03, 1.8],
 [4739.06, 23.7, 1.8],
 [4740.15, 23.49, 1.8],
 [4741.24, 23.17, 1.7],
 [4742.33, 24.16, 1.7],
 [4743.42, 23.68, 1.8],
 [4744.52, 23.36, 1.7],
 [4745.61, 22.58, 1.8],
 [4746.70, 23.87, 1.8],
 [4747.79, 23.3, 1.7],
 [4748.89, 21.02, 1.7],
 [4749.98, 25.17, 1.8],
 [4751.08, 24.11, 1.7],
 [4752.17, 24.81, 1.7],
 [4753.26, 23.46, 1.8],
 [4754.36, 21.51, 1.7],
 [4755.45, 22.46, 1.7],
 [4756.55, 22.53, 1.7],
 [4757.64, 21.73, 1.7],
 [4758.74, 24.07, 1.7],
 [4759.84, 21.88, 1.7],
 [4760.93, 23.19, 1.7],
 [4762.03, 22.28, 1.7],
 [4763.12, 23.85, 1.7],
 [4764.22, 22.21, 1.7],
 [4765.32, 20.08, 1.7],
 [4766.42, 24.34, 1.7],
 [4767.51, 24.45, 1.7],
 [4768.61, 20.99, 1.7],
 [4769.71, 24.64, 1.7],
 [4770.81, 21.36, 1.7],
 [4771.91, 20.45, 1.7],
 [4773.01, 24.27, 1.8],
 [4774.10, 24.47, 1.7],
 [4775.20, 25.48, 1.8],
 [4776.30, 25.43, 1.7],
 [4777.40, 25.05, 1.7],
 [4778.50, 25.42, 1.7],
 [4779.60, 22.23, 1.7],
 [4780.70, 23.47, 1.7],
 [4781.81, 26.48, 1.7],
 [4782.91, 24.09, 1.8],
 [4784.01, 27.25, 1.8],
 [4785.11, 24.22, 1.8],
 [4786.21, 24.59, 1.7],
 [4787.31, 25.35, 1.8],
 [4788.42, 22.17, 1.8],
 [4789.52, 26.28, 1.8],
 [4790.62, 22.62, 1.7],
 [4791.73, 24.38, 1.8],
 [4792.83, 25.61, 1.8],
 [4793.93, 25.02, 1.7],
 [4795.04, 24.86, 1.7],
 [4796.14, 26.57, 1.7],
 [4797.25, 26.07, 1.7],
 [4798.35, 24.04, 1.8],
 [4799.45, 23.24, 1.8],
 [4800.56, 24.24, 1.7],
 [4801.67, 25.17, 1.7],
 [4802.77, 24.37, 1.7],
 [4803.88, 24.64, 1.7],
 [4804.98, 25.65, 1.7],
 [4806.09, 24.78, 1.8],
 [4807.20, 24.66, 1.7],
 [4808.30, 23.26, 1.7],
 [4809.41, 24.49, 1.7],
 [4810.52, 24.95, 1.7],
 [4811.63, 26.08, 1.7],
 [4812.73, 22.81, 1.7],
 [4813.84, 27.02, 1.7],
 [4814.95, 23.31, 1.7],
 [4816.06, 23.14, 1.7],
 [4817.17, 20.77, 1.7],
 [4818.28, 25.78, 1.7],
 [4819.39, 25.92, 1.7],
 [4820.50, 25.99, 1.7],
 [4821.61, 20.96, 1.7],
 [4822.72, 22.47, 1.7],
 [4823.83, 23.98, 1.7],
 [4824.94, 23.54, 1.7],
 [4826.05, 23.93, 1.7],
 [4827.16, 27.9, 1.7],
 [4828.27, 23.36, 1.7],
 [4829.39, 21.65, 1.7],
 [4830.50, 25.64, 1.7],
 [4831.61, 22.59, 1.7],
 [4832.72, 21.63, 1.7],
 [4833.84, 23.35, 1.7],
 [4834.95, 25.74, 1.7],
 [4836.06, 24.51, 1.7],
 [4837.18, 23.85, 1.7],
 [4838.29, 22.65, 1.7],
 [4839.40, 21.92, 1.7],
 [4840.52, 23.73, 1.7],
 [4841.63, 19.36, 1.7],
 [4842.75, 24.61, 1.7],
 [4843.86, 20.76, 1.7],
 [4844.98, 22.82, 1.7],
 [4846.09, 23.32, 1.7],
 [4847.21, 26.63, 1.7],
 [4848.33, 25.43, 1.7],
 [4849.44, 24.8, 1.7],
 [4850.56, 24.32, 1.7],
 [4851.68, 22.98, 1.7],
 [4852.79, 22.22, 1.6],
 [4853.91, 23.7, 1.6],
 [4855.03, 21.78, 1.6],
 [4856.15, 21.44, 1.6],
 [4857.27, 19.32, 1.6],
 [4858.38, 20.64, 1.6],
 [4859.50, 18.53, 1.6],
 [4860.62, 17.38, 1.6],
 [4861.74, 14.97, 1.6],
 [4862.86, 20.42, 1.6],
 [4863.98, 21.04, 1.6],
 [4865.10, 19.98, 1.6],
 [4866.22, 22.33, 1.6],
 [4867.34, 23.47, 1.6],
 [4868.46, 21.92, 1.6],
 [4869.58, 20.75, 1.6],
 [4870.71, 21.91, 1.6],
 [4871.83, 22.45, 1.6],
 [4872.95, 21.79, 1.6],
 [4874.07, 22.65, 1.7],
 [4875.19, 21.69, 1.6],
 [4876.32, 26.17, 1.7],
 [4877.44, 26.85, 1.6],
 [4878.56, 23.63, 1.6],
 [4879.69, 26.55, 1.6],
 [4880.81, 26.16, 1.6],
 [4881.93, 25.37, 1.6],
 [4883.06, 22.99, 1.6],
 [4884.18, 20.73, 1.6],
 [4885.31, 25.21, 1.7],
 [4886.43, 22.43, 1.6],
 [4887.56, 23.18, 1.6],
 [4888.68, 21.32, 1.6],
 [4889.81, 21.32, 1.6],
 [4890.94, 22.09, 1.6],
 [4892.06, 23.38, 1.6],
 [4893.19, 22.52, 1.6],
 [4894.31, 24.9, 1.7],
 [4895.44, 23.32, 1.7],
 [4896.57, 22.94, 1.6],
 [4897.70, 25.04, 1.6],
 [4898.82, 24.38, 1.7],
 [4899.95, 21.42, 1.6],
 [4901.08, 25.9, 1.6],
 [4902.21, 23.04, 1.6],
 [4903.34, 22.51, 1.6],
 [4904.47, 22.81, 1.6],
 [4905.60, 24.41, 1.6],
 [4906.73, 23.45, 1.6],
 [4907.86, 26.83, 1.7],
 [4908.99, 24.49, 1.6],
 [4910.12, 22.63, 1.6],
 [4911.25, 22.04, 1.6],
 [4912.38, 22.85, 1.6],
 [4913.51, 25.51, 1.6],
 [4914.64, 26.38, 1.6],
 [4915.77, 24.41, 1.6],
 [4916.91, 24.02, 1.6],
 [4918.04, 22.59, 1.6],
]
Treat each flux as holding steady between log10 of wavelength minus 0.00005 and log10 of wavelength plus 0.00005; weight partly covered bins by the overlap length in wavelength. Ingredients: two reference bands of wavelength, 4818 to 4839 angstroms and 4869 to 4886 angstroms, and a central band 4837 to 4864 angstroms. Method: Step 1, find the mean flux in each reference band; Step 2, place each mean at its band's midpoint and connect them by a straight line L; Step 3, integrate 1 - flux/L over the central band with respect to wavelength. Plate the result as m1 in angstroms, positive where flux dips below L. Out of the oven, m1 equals 2.1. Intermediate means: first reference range 23.9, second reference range 23.6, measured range 21.9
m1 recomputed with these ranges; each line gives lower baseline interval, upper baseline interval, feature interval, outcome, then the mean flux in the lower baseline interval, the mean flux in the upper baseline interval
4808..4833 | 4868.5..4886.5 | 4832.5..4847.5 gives 0.4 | 24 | 23.6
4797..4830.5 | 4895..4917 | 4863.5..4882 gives 0.7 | 24.3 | 23.9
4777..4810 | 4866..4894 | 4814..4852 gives 0.5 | 24.7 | 23.2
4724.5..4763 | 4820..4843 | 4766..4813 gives -2.0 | 23.4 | 23.5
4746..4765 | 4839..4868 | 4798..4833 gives -2.9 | 23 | 21.8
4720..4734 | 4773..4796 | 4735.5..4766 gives 1.9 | 24.3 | 24.8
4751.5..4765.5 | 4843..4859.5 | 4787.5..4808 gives -1.8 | 22.7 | 22.8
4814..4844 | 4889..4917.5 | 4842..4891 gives 2.3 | 23.5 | 23.7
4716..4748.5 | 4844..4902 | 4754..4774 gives 0.8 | 23.8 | 22.7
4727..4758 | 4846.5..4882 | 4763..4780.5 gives -0.3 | 23.2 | 22.4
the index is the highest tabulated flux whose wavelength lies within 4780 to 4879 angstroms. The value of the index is 27.9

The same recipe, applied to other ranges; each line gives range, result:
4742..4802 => 27.25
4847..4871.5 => 26.63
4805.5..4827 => 27.02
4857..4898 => 26.85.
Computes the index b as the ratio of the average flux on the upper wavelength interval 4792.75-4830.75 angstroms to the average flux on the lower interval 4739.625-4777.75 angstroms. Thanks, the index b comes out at 1.05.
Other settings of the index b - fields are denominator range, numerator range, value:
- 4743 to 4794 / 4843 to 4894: 0.95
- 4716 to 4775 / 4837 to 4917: 0.98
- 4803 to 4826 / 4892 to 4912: 0.98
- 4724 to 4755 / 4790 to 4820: 1.04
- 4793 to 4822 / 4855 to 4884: 0.90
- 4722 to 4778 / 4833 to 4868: 0.95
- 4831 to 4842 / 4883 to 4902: 1.00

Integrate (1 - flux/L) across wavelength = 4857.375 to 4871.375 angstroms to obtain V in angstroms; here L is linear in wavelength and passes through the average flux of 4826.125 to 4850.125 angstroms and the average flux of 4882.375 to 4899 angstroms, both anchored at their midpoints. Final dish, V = 1.8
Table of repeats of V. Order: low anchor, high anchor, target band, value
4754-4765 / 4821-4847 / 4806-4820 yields -0.8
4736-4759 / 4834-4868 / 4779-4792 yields -1.0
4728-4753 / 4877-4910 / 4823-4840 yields -0.1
